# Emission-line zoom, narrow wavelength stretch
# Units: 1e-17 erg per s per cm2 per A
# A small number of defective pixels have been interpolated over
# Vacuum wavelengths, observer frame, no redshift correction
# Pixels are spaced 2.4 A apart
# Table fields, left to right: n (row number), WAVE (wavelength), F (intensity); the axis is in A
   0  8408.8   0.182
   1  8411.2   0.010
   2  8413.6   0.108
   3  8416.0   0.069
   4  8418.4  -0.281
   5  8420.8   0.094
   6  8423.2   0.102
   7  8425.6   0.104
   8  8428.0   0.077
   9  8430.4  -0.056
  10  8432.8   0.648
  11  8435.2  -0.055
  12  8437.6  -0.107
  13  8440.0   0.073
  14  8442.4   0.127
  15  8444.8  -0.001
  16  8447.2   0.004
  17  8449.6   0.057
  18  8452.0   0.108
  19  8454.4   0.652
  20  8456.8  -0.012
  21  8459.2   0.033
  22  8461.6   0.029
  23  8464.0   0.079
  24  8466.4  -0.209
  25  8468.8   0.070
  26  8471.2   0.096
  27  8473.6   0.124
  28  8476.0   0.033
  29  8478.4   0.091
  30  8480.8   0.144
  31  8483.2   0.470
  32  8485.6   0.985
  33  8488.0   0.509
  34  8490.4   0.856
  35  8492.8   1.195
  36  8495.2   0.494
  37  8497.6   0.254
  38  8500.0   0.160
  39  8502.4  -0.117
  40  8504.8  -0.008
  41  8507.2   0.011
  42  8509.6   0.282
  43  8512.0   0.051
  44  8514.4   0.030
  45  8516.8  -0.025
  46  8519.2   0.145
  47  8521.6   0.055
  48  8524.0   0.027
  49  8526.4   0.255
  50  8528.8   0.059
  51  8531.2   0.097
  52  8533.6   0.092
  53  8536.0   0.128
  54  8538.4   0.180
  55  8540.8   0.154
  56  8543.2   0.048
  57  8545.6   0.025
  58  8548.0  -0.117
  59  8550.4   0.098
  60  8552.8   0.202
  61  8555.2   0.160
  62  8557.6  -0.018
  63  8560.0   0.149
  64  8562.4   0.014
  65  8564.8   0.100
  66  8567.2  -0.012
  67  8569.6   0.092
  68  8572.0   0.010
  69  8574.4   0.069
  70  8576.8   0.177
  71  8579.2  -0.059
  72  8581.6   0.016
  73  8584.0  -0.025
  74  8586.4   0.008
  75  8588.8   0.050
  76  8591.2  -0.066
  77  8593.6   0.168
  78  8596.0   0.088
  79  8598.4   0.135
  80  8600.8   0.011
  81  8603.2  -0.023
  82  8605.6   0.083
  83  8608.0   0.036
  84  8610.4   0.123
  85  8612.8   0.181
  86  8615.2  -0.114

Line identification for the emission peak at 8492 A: [O II]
